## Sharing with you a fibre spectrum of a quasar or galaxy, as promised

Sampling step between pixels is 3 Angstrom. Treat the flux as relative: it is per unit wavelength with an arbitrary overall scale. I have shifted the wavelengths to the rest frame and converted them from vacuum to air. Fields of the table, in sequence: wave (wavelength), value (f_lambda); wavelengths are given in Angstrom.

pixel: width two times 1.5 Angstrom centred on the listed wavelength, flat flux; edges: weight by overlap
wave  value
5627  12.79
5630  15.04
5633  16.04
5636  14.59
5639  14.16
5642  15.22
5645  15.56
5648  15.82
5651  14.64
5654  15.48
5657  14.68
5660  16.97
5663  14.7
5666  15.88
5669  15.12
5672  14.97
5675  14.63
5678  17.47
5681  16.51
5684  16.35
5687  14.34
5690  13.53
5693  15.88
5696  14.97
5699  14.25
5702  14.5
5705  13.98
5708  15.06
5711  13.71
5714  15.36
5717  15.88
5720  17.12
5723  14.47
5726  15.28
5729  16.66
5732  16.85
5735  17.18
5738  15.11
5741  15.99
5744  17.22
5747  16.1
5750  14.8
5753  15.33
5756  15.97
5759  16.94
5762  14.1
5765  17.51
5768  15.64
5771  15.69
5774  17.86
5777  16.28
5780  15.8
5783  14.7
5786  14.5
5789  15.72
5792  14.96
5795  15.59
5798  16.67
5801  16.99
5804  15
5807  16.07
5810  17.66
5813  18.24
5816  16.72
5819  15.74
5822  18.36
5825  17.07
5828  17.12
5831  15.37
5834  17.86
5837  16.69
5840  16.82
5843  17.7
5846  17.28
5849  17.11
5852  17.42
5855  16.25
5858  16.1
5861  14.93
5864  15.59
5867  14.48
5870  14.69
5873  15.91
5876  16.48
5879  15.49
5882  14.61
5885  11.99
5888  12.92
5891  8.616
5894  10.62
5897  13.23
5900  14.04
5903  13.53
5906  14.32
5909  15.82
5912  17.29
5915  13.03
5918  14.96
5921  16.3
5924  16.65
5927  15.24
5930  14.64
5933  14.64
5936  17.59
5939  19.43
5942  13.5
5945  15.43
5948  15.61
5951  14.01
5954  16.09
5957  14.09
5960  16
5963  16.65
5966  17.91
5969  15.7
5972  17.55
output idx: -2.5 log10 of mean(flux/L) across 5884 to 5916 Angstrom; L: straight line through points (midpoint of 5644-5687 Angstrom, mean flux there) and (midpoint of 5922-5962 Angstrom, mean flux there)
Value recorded 0.18 mag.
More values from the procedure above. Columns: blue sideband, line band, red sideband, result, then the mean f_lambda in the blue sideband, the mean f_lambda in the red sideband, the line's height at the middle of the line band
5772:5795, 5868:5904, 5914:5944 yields 0.16 mag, 15.7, 15.6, 15.7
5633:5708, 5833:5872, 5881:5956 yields -0.11 mag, 15.2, 14.6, 14.7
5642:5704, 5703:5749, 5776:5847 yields 0.00 mag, 15.3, 16.4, 15.7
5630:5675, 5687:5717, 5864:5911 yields 0.02 mag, 15.2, 13.9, 15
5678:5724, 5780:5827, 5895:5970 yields -0.07 mag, 15.1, 15.4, 15.3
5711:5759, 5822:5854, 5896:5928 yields -0.12 mag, 15.9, 15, 15.4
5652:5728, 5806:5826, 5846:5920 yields -0.16 mag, 15.2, 14.6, 14.8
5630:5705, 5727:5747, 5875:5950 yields -0.10 mag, 15.2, 14.6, 15.1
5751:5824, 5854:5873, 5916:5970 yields 0.04 mag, 16.2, 15.8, 16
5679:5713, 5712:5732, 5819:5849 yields -0.04 mag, 14.9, 17.1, 15.3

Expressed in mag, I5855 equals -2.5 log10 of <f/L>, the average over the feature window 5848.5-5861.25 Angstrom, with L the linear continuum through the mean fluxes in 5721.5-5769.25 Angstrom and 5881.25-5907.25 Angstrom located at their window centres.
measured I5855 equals -0.216 mag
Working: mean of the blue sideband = 15.9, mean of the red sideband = 12.6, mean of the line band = 16.4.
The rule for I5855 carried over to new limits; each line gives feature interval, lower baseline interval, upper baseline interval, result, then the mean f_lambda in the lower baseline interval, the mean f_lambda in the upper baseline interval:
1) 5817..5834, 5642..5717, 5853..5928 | -0.14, 15.2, 14.5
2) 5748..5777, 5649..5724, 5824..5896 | -0.05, 15.2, 15.4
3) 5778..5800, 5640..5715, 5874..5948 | -0.04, 15.2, 14.6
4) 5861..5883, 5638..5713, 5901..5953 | 0.00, 15.1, 15.4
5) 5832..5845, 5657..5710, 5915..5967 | -0.11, 15.2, 15.7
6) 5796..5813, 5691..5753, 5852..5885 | -0.08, 15.5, 15.4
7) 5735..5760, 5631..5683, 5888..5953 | -0.06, 15.4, 14.7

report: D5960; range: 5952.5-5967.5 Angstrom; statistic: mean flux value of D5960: 16.1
